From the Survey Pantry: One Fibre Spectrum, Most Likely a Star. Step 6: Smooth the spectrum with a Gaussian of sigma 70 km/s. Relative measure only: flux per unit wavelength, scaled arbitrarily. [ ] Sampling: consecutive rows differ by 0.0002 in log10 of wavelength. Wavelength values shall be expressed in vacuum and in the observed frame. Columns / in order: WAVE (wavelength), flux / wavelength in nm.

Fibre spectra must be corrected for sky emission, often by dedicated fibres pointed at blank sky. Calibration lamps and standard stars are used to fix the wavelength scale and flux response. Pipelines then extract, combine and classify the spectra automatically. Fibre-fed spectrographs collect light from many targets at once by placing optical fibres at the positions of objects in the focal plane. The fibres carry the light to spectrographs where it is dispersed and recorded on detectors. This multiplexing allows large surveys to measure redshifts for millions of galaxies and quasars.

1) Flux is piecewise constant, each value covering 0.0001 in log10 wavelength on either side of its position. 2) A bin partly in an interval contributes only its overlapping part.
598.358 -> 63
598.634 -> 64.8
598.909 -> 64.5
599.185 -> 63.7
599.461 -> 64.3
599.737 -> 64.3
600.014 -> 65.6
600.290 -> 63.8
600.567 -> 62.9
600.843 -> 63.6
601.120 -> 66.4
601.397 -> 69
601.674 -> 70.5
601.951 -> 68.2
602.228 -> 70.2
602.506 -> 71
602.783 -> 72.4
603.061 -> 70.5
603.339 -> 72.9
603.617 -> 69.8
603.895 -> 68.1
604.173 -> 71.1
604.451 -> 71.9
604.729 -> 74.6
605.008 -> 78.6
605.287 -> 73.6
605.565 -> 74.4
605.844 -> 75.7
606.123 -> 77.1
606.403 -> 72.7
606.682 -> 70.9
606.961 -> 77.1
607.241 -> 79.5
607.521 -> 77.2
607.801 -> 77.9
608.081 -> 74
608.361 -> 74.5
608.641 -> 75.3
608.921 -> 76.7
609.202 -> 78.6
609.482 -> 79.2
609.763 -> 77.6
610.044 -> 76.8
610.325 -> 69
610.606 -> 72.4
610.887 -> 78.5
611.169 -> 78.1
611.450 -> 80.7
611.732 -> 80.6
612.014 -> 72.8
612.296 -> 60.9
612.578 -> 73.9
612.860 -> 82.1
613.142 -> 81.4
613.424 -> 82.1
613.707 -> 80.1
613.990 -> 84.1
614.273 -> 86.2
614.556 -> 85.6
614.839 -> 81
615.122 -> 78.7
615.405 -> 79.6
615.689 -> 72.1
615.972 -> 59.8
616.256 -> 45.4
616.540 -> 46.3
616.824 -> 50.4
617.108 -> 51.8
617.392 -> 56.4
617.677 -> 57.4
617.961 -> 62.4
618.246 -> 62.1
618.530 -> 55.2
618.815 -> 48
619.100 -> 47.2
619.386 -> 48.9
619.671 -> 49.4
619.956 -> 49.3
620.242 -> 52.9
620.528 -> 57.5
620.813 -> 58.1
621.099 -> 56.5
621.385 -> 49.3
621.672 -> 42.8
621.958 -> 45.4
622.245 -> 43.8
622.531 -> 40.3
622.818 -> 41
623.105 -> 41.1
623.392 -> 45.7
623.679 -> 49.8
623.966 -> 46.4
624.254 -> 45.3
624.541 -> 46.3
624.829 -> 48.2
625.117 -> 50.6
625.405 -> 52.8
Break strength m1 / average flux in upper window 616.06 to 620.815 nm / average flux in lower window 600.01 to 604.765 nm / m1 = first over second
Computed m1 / 0.76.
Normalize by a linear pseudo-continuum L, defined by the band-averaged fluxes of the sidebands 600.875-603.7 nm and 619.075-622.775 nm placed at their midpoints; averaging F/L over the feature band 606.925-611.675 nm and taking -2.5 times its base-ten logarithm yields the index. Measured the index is -0.231 mag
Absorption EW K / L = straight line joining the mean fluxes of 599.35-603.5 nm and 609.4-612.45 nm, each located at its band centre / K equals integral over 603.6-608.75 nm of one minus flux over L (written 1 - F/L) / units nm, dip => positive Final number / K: -0.226 nm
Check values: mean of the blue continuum 67.7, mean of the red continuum 75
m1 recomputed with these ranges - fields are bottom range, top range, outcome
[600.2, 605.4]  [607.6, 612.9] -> 1.08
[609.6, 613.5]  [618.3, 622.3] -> 0.67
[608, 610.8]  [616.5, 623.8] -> 0.67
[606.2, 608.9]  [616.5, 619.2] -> 0.72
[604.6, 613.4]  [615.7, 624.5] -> 0.66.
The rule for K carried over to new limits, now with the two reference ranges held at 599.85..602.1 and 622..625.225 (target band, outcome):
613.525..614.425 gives -0.485 nm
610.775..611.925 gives -0.458 nm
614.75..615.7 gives -0.455 nm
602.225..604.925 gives -0.323 nm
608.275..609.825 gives -0.483 nm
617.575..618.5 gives -0.178 nm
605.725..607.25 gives -0.350 nm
